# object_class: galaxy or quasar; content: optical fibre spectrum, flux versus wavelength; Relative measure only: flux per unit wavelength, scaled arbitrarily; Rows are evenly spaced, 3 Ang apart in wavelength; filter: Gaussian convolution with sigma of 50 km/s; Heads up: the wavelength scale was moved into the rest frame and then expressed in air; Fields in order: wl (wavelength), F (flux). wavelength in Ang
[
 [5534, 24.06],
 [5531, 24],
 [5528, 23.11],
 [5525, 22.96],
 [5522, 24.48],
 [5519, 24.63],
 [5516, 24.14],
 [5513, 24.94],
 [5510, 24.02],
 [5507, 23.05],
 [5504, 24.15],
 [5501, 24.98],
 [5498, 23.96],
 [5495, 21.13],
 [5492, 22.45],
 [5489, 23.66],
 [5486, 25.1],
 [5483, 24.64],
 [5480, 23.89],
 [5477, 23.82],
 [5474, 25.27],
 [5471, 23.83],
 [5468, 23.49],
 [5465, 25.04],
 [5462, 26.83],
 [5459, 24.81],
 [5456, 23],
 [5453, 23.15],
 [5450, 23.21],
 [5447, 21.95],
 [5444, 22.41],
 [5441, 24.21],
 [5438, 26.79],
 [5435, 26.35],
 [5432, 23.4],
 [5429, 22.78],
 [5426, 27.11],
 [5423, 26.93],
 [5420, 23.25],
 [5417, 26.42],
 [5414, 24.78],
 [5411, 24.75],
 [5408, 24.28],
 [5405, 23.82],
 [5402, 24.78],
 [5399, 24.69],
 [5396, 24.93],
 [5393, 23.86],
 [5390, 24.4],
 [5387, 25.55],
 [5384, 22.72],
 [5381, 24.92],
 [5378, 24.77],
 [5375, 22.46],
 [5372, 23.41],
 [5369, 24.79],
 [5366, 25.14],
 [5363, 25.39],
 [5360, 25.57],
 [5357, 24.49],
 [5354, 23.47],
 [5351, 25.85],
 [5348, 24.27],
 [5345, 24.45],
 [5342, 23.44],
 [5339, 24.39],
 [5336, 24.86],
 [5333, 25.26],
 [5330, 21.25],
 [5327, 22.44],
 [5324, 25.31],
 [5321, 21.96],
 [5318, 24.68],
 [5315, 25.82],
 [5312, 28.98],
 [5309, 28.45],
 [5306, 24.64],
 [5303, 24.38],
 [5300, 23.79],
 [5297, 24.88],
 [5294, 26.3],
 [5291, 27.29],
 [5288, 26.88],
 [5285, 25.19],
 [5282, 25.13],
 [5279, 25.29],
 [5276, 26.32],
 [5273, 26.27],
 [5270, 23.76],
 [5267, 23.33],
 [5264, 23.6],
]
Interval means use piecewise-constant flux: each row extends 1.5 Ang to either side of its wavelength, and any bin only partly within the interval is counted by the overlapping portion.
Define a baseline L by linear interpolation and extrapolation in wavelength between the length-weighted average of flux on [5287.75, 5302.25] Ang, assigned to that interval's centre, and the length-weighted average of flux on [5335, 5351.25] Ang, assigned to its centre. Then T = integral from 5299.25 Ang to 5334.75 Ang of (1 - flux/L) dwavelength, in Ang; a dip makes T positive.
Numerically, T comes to 0.5 Ang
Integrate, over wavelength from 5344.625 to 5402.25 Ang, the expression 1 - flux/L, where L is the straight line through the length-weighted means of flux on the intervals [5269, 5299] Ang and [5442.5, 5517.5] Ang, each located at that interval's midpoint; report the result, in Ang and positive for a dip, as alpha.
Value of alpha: 0.91 Ang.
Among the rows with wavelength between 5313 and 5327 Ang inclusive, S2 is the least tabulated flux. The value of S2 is 21.96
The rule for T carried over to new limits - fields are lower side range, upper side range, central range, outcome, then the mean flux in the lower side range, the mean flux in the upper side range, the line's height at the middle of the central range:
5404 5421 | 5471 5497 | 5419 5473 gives -0.38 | 24.6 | 23.8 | 24.2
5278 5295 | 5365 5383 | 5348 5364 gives -0.21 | 26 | 24.2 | 24.6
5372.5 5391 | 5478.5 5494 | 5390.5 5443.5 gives -1.82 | 24.1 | 23.9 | 24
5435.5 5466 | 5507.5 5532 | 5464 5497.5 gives 0.39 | 24.2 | 24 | 24.1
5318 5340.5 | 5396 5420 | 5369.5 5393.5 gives 0.31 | 23.7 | 24.7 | 24.4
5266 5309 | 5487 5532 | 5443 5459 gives 0.80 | 25.4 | 23.7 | 24.2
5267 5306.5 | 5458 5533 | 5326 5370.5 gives 1.08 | 25.3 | 24.1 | 25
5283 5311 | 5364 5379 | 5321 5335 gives 0.93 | 25.8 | 24.1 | 25.1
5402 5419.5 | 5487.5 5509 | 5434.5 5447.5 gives -0.06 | 24.7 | 23.4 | 24.2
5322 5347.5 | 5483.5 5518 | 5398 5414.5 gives -0.44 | 23.9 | 23.8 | 23.9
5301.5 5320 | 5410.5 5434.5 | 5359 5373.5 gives 0.39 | 26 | 25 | 25.5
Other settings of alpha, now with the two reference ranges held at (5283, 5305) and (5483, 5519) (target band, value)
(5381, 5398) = 0.3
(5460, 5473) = -0.4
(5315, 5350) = 1.7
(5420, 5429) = -0.5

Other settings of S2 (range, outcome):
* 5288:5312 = 23.79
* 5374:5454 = 21.95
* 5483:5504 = 21.13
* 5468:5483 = 23.49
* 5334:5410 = 22.46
